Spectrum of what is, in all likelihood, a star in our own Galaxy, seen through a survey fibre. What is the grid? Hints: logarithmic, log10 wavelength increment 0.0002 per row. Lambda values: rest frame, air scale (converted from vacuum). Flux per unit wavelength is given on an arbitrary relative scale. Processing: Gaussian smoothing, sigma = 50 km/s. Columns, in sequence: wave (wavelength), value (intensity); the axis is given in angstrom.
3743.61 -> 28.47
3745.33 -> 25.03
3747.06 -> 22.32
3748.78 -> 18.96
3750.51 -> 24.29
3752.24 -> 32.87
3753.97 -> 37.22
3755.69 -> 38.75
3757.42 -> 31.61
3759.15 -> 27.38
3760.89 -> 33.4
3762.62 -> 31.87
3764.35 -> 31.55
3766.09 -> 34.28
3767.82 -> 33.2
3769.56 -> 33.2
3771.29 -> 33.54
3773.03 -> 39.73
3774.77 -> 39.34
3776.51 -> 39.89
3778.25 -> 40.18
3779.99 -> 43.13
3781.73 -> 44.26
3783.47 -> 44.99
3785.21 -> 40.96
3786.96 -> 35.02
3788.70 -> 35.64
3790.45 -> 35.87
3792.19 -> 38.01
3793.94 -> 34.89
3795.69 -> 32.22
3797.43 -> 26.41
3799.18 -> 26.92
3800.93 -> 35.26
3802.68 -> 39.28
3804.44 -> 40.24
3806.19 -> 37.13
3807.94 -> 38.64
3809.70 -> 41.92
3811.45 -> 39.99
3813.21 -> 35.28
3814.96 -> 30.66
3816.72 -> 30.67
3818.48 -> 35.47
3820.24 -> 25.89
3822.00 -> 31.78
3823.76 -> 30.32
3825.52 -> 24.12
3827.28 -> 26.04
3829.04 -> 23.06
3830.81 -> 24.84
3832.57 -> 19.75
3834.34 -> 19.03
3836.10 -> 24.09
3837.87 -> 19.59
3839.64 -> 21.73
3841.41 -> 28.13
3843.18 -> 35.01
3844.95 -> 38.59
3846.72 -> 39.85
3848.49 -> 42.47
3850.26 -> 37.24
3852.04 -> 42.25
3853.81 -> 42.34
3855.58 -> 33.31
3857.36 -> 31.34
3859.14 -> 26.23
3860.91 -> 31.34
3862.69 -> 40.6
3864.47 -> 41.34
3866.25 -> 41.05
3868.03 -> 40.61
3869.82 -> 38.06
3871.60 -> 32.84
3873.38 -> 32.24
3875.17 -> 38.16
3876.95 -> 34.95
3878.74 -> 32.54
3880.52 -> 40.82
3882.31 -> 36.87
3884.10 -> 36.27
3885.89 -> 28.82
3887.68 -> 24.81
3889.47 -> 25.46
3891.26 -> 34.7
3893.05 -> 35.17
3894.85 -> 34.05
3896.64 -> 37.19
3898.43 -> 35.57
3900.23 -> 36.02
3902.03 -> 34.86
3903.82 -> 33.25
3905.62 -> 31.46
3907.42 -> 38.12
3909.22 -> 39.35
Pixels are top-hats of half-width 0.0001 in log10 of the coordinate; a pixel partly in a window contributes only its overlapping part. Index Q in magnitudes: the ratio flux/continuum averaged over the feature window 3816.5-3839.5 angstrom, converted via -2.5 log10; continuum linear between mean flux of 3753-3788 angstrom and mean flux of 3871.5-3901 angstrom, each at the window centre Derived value 0.36 mag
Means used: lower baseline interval 36.7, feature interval 25.5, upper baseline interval 33.9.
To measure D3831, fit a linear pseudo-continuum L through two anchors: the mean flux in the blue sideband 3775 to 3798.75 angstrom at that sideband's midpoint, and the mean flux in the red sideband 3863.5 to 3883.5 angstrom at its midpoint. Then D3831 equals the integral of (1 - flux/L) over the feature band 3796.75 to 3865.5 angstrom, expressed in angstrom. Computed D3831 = 9.4 angstrom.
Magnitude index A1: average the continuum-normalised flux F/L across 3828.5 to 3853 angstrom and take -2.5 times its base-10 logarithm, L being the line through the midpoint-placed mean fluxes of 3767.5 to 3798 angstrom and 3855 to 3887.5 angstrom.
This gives 0.20 mag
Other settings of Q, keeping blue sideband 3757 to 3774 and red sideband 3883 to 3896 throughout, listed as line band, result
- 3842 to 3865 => -0.16 mag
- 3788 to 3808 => -0.07 mag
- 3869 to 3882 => -0.13 mag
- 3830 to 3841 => 0.42 mag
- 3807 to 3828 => -0.01 mag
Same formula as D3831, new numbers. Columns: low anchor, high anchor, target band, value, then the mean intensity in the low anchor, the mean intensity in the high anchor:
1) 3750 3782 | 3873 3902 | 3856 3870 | -0.8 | 35.2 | 34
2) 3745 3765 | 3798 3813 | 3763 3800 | -3.1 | 29.7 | 37.1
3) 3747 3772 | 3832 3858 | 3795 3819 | -2.6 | 31.2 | 31.8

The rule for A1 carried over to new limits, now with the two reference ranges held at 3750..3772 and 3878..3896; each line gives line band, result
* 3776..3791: -0.22 mag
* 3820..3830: 0.22 mag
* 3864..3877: -0.14 mag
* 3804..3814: -0.18 mag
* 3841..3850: -0.14 mag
